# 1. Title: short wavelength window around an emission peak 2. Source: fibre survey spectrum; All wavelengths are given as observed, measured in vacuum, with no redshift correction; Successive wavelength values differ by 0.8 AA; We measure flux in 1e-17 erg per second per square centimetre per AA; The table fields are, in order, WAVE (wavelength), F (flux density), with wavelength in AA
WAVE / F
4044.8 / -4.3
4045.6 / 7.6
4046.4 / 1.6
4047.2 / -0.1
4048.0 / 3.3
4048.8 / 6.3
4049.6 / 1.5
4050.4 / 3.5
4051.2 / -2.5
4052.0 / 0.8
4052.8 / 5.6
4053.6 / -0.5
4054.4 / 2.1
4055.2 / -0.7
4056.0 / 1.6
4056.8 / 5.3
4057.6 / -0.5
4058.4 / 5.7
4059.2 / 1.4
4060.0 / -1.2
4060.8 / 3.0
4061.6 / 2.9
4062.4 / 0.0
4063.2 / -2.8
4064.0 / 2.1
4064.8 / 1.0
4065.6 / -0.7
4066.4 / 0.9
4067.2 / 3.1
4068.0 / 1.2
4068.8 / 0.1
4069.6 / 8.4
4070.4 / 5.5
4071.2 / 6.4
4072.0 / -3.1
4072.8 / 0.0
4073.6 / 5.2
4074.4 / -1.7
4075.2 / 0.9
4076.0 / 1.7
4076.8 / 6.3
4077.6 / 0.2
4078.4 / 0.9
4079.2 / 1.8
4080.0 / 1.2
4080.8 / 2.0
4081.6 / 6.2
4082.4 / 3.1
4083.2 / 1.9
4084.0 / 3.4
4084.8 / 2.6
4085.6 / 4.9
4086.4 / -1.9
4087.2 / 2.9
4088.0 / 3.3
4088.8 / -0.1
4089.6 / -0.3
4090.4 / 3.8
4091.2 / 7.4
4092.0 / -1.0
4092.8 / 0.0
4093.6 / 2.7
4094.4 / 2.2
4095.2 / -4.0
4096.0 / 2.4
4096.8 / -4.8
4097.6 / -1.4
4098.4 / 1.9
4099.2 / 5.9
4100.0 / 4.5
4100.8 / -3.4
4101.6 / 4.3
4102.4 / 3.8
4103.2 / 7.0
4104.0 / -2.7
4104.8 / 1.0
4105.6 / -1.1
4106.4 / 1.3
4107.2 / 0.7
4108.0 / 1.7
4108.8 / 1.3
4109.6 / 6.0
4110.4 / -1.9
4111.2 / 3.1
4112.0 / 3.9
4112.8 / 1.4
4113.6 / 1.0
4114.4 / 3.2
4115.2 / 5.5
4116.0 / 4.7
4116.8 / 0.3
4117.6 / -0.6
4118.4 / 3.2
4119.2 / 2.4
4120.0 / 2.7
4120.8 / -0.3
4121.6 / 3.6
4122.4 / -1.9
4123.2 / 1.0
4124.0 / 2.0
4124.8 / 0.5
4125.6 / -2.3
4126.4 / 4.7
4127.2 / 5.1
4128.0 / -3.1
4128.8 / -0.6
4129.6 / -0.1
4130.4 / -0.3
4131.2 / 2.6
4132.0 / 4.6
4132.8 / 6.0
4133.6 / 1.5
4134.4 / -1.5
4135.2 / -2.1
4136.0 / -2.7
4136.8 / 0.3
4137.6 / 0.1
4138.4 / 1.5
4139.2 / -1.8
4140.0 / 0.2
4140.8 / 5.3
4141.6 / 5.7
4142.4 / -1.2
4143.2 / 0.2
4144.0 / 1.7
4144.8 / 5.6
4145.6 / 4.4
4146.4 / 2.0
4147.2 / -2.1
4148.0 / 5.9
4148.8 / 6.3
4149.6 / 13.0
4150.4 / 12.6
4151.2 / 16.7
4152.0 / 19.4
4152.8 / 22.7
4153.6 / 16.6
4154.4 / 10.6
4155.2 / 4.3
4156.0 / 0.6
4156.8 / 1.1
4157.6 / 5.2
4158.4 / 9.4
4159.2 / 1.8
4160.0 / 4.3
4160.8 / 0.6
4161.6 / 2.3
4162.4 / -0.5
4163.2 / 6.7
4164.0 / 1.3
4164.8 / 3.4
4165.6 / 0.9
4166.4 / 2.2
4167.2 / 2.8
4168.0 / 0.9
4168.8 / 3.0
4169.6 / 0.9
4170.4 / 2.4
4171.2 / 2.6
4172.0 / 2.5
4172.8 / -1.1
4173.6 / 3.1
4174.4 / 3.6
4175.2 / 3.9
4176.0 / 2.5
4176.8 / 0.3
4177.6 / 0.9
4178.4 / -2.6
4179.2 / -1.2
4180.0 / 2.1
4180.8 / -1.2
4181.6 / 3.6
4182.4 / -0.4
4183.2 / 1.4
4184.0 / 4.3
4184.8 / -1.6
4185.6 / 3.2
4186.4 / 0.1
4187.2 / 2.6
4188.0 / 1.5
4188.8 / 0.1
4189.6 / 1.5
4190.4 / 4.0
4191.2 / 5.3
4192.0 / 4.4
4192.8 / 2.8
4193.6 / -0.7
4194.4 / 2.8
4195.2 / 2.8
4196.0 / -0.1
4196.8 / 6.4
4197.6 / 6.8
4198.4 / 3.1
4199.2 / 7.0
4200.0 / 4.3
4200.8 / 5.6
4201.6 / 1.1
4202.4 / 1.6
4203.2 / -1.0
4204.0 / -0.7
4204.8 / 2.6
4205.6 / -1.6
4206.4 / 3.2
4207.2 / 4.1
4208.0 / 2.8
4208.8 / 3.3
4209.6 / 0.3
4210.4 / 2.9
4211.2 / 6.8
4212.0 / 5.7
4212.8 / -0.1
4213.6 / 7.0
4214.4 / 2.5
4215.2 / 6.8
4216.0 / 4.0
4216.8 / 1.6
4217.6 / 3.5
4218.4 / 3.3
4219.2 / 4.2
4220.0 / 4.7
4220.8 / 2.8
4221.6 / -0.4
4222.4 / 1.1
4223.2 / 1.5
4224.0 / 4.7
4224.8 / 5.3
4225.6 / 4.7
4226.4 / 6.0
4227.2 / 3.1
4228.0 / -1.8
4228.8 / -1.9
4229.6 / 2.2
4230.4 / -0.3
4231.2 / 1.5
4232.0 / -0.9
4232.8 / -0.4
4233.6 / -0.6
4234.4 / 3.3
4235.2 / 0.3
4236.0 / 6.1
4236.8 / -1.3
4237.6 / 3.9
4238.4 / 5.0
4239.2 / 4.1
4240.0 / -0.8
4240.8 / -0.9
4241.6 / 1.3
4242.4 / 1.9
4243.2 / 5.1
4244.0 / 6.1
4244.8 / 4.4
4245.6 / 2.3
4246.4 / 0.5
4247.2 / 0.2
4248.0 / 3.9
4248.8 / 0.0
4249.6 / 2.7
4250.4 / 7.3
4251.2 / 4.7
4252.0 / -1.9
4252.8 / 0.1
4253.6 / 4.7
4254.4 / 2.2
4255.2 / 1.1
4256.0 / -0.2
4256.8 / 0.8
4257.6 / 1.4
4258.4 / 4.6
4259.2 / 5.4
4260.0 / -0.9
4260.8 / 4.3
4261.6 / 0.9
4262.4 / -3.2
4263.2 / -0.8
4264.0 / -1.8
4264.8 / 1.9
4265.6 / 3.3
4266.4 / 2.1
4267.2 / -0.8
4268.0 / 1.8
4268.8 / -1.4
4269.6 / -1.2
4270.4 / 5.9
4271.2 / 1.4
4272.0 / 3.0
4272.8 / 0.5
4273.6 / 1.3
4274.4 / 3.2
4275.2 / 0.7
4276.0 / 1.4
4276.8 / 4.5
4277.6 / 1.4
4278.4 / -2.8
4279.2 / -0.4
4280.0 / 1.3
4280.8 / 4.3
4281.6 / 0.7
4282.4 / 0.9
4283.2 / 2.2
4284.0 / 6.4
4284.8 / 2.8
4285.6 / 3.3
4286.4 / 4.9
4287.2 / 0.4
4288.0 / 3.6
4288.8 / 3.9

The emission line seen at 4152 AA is [O II]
